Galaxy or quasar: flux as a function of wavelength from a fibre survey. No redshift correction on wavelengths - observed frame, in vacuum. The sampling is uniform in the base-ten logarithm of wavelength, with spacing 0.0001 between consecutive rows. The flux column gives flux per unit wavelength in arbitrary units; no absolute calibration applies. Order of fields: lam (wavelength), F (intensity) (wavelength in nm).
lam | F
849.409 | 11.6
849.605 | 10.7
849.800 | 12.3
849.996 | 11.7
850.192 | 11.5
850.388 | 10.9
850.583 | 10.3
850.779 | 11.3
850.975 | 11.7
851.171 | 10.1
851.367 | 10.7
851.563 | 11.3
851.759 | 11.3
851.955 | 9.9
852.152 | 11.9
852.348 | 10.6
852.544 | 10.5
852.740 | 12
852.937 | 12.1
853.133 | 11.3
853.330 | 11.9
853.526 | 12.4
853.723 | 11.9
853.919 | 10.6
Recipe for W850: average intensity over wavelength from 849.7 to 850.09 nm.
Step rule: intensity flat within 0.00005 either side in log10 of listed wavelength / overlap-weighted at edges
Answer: 12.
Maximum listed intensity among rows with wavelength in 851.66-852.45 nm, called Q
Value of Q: 11.9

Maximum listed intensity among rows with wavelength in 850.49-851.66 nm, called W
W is 11.7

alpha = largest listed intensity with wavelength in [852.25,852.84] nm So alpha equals 12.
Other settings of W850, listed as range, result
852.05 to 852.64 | 11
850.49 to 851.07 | 11.1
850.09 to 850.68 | 10.9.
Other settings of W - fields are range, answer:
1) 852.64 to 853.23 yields 12.1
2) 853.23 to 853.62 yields 12.4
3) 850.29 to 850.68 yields 10.9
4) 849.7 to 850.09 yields 12.3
